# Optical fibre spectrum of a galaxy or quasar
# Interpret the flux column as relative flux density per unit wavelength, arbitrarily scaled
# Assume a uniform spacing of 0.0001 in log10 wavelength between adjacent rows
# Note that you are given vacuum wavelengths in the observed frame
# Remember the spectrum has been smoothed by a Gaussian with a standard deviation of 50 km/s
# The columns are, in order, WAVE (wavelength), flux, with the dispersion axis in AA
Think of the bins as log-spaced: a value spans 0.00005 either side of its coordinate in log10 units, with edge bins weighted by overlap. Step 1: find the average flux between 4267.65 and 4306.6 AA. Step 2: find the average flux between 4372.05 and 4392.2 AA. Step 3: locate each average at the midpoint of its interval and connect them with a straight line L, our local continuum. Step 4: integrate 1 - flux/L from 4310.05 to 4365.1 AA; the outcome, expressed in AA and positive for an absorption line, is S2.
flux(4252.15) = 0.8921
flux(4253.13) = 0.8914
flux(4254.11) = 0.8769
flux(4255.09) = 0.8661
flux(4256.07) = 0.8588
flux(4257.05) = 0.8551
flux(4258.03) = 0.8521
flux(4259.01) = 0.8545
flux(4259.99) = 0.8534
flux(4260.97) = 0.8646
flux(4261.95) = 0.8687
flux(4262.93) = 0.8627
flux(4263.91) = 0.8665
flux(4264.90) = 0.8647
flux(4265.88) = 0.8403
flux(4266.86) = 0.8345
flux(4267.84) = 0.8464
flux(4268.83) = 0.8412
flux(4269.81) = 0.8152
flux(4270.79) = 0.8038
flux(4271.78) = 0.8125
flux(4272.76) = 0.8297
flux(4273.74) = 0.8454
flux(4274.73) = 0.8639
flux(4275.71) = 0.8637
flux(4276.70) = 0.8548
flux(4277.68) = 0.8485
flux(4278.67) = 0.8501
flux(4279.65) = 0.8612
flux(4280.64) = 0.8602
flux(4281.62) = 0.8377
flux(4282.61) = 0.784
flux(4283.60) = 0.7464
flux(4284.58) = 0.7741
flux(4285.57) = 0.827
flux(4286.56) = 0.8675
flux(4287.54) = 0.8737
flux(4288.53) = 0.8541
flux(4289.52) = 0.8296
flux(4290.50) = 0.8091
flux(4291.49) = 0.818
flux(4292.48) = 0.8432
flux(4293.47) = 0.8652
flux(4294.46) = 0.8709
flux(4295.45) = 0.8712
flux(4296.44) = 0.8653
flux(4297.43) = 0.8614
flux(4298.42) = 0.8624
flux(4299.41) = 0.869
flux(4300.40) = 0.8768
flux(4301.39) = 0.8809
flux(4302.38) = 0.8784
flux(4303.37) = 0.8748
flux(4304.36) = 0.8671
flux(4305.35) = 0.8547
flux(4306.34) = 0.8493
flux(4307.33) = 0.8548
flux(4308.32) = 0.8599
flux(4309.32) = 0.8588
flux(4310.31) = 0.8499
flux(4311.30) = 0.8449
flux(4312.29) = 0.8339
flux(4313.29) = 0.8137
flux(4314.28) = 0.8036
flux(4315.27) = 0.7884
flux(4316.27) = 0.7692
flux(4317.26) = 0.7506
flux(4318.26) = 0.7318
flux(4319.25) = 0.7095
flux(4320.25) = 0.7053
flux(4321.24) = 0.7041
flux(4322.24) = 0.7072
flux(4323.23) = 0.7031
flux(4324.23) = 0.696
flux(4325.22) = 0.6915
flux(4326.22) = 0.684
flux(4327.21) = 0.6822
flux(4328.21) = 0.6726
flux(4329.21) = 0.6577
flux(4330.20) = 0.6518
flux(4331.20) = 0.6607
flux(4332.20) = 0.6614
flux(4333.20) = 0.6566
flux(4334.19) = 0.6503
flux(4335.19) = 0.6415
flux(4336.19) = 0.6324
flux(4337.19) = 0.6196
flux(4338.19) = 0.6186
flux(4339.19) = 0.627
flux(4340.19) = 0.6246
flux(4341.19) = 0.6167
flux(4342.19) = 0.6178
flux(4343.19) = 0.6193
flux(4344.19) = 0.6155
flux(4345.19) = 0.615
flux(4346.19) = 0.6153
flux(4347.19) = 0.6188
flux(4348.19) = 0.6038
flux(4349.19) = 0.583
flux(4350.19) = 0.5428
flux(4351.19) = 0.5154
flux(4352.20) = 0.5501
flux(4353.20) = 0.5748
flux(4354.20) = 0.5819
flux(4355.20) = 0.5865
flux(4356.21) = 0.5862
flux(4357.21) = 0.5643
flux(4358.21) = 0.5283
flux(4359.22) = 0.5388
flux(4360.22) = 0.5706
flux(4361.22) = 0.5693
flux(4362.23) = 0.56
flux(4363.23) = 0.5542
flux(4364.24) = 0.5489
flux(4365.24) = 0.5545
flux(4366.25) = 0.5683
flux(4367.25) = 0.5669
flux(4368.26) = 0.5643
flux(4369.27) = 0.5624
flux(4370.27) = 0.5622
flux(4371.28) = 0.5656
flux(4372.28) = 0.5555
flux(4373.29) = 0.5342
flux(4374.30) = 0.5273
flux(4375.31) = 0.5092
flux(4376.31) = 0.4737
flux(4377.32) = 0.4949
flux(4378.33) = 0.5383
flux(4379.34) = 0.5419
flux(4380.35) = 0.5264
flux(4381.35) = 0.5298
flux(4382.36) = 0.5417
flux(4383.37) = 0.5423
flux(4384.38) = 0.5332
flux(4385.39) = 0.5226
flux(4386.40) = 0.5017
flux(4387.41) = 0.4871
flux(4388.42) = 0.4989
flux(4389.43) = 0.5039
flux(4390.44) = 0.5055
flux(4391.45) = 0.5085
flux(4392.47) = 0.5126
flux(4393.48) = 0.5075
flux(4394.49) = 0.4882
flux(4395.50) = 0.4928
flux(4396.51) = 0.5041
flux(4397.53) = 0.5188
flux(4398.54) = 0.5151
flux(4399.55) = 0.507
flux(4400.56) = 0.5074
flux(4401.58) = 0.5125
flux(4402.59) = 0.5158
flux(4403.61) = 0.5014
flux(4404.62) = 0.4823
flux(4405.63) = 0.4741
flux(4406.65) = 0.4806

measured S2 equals 2.1 AA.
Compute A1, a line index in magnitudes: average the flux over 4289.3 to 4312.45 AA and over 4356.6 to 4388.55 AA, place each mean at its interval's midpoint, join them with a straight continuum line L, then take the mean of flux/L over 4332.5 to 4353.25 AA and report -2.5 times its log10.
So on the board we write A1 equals 0.106 mag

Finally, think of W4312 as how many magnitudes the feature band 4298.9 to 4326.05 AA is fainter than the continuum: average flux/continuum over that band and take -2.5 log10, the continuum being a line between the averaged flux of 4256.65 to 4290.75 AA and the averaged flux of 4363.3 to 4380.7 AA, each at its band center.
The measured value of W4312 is -0.11 mag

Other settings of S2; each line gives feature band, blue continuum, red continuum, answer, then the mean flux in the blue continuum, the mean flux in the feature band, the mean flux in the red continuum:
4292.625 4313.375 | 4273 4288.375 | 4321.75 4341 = -2.8 AA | 0.837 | 0.861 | 0.659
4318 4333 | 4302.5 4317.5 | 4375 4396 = 1.6 AA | 0.834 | 0.687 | 0.513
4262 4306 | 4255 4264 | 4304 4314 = 0.4 AA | 0.86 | 0.846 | 0.848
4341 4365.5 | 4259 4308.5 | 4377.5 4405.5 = 2.1 AA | 0.848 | 0.577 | 0.512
